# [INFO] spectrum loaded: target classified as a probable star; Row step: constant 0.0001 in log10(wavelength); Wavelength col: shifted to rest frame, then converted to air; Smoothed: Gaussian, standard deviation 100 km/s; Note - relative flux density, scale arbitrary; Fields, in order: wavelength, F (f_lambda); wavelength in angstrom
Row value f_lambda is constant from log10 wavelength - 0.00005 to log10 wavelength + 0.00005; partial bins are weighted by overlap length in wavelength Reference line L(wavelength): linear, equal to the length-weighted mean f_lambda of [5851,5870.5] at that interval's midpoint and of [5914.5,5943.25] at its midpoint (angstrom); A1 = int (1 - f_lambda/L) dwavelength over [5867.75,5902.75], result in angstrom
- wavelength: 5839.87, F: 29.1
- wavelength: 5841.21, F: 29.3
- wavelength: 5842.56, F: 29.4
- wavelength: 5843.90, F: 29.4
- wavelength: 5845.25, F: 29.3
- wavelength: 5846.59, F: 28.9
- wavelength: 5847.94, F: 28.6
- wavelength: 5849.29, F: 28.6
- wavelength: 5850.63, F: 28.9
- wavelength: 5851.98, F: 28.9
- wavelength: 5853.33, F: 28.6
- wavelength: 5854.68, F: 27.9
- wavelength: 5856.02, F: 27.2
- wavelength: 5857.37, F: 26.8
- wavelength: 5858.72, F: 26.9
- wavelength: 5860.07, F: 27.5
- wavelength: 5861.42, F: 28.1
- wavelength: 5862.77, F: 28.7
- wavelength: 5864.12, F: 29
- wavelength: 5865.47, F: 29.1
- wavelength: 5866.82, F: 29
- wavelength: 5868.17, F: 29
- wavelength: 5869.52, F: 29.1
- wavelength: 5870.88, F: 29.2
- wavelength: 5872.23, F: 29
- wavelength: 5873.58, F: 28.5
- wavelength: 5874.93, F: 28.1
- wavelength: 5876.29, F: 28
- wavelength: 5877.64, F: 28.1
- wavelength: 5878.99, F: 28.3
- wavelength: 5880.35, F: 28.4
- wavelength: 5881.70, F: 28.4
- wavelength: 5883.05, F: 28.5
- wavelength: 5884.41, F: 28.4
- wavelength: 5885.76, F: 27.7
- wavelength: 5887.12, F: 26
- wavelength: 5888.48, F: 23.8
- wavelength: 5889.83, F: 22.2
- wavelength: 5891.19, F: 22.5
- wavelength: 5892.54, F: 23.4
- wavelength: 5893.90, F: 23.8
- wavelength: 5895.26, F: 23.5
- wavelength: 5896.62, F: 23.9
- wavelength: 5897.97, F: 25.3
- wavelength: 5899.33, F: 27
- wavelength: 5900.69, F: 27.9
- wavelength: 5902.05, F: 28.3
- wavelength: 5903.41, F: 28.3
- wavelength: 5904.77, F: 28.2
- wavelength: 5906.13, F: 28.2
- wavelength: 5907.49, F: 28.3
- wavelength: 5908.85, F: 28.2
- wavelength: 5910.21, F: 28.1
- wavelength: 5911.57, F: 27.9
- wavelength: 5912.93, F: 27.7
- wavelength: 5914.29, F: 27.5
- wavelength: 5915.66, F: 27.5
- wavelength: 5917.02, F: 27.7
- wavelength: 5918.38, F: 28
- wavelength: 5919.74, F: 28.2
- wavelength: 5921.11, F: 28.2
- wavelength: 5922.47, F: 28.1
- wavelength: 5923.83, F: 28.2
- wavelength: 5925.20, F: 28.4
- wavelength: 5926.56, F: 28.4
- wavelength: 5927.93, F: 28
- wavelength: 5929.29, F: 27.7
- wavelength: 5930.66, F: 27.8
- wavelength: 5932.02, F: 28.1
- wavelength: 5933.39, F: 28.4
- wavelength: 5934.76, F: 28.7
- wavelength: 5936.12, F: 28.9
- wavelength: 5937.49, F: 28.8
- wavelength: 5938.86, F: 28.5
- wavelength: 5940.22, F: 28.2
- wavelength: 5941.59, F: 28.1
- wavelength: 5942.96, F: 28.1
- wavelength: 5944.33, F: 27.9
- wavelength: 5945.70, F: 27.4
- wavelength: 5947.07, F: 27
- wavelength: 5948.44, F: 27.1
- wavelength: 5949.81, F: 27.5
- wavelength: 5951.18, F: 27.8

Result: 1.8 angstrom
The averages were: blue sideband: 28.3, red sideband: 28.2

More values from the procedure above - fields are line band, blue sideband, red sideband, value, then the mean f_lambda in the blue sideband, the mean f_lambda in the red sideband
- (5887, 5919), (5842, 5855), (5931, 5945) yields 2.4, 28.9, 28.4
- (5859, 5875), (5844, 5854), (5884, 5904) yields -0.7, 28.9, 25.4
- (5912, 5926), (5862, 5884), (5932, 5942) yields 0.3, 28.6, 28.5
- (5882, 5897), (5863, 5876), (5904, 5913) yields 1.8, 28.8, 28.1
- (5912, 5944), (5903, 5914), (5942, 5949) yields -0.4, 28.1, 27.5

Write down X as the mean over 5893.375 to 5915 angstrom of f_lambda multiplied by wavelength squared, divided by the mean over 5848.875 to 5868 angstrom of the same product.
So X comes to 1.0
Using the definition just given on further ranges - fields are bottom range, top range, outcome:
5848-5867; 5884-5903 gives 0.91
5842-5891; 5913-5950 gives 1.02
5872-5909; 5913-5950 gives 1.06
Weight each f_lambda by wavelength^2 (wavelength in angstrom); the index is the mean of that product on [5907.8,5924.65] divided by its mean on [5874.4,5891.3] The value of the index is 1.1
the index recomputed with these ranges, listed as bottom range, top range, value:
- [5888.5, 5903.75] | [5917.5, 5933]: 1.14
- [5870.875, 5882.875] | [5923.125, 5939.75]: 1.02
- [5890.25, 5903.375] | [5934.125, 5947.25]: 1.14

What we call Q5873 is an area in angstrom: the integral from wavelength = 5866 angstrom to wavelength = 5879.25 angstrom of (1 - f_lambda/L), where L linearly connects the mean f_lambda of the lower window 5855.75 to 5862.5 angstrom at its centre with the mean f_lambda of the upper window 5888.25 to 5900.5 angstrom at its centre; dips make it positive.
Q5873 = -1.3 angstrom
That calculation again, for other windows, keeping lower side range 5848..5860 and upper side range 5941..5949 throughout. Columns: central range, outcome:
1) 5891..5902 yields 1.1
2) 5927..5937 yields -0.2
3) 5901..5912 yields -0.2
